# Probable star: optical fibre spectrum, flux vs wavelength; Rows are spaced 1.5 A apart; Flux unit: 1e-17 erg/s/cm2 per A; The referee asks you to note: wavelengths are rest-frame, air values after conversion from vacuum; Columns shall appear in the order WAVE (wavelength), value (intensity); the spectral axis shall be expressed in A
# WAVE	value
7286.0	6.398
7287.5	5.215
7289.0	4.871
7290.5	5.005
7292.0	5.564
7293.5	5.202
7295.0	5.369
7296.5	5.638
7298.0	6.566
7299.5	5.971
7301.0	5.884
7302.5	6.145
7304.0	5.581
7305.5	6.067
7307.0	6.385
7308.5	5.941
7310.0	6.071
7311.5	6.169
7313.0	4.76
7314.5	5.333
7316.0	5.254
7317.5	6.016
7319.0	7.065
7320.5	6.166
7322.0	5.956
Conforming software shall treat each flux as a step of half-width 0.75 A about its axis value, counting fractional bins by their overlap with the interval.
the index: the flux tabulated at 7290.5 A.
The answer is 5.005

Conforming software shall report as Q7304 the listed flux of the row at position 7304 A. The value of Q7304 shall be 5.581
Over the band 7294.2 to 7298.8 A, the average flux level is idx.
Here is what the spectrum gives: 5.85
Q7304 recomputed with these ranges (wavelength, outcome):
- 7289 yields 4.871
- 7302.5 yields 6.145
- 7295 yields 5.369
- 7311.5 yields 6.169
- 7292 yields 5.564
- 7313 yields 4.76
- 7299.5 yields 5.971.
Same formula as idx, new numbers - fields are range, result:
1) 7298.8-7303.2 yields 6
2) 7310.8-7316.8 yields 5.38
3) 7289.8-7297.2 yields 5.36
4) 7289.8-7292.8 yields 5.29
